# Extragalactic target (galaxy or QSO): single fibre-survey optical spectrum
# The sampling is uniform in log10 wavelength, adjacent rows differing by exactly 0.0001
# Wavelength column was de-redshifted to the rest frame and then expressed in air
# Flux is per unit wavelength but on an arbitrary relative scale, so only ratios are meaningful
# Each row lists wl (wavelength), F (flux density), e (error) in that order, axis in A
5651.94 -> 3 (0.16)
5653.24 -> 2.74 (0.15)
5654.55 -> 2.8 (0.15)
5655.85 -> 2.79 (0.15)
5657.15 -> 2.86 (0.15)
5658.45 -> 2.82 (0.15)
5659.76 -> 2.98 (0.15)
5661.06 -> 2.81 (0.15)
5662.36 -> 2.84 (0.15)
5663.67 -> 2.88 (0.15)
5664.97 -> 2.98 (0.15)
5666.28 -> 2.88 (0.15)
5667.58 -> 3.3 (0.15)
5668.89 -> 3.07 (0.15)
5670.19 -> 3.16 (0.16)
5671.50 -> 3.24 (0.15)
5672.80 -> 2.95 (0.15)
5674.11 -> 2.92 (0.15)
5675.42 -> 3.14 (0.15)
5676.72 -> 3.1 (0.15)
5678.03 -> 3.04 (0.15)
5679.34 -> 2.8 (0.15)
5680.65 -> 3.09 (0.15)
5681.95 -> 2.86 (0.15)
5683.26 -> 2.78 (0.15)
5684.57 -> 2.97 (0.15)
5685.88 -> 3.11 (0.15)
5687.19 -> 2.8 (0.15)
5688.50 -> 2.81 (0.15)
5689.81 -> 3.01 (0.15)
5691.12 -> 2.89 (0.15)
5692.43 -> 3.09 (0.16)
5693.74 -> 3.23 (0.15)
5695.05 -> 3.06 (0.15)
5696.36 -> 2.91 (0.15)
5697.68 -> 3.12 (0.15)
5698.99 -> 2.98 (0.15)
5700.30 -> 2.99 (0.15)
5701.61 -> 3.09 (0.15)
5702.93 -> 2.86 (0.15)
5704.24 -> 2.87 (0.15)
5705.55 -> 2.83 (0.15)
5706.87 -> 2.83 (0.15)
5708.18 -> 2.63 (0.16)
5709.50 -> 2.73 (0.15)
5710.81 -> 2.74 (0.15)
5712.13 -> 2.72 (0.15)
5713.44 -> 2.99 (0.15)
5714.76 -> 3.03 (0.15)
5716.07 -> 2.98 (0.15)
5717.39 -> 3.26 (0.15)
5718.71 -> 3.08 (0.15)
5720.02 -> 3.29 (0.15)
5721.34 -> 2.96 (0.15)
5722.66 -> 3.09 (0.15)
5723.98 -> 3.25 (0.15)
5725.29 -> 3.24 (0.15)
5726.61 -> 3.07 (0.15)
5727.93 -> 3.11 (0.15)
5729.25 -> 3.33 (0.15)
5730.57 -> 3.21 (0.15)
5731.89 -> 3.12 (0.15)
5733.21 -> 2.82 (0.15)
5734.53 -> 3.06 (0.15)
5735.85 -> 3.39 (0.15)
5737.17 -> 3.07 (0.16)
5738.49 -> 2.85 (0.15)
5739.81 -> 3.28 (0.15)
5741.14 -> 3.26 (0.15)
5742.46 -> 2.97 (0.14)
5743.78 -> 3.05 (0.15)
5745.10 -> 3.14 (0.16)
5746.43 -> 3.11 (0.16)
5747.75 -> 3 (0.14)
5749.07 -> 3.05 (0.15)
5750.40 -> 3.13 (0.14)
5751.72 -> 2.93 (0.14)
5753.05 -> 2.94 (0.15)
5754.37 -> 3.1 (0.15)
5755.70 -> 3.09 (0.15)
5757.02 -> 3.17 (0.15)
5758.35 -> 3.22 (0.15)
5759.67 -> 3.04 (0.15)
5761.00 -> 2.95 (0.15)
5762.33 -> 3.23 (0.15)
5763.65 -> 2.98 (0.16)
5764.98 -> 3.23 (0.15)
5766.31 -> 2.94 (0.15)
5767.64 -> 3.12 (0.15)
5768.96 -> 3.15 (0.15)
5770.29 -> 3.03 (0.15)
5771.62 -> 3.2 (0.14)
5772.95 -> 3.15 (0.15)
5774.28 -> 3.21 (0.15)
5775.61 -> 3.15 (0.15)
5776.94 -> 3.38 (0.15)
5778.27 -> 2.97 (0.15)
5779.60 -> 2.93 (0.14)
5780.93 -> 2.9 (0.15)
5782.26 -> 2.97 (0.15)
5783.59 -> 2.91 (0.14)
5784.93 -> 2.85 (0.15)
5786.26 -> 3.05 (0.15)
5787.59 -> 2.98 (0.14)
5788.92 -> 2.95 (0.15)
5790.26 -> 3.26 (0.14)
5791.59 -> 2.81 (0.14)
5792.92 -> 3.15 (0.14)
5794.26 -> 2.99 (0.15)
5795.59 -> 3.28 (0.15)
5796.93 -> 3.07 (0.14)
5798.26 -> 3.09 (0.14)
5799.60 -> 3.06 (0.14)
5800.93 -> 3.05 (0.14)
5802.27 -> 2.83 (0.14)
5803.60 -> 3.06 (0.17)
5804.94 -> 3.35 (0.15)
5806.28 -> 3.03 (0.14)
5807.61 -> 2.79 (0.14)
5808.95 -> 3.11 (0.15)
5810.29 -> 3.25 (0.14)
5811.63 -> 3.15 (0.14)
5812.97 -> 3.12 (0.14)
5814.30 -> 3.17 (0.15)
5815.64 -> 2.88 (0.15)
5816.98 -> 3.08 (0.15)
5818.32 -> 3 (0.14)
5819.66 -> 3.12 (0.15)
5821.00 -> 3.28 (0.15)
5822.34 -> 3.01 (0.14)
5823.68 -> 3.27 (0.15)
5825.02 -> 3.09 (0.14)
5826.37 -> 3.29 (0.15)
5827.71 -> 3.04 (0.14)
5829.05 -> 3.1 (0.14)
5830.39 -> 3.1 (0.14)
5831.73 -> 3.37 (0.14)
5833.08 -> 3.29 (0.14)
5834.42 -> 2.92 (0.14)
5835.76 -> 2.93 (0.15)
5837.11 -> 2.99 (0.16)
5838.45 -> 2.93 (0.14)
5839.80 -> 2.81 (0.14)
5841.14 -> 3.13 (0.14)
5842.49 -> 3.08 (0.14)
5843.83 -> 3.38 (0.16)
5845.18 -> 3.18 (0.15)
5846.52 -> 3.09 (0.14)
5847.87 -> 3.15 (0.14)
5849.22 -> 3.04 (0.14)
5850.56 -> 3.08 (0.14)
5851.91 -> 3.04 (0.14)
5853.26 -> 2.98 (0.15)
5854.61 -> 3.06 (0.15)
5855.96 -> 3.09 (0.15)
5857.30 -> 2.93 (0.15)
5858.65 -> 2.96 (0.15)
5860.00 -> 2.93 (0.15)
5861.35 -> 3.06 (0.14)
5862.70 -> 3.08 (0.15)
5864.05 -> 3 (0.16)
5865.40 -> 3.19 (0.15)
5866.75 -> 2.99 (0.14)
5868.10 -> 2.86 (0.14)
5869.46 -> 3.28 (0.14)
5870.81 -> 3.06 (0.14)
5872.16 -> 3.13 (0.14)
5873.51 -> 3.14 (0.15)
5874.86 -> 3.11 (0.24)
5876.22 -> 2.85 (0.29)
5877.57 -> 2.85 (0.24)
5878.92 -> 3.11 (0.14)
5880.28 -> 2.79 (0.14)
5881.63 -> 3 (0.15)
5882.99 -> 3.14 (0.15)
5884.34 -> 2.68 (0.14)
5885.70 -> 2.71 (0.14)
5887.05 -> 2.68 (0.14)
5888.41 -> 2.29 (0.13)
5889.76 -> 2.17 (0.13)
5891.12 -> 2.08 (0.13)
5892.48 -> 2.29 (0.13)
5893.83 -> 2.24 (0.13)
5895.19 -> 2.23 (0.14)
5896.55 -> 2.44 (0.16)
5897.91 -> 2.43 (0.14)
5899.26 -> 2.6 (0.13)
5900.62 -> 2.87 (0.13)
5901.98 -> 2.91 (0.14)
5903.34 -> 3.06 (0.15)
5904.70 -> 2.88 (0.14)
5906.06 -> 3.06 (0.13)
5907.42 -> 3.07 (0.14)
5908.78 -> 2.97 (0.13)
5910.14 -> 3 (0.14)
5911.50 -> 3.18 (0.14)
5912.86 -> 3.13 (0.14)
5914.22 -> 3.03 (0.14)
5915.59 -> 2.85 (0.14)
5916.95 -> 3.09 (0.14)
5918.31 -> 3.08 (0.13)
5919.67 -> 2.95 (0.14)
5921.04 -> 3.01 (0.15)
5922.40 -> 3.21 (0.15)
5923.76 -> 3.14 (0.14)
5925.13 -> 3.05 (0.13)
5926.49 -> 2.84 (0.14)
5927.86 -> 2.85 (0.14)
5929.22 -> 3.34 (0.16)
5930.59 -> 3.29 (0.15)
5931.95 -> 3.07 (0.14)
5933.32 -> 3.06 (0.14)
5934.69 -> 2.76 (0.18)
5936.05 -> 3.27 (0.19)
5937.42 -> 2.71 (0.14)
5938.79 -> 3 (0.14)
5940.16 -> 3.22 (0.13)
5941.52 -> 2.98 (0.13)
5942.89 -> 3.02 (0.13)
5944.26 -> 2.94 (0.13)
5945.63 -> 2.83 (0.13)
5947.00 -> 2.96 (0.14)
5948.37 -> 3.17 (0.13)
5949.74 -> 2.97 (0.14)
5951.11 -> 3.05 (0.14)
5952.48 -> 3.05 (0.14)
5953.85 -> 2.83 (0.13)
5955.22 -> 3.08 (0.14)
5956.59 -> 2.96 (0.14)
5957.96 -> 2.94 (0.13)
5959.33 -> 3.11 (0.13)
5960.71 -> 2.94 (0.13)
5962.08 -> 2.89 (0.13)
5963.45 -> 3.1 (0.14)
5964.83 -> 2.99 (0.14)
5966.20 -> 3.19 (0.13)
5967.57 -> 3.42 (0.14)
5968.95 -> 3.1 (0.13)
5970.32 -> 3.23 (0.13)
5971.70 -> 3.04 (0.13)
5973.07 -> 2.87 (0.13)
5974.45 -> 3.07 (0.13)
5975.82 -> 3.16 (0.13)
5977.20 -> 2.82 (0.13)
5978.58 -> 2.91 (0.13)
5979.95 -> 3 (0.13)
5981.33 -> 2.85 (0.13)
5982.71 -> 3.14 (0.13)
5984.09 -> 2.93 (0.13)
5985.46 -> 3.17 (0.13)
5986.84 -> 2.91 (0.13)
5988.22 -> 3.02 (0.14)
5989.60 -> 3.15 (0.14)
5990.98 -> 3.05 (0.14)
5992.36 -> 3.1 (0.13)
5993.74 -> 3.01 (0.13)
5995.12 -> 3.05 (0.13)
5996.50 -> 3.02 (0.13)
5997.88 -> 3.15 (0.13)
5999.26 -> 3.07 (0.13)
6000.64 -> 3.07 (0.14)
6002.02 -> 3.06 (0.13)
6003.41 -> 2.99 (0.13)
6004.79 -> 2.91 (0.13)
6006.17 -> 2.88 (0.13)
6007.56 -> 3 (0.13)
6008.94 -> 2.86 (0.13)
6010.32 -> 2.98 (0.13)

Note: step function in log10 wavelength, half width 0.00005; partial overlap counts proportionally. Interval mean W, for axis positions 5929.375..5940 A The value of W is 3.05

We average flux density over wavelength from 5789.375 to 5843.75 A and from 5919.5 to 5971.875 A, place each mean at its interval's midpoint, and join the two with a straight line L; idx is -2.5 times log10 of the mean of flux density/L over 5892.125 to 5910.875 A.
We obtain 0.123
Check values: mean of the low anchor 3.09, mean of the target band 2.73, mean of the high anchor 3.04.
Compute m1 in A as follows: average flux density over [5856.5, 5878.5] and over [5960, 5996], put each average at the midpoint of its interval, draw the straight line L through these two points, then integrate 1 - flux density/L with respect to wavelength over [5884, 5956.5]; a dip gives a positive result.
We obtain 3.6 A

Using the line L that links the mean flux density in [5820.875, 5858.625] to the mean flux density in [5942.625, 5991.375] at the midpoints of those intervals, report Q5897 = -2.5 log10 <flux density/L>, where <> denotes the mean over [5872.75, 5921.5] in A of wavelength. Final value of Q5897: 0.09 mag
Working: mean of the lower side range 3.09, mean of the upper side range 3.02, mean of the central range 2.8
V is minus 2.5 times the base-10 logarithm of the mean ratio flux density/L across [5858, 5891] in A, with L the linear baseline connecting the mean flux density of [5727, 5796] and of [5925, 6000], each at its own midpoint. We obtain 0.05 mag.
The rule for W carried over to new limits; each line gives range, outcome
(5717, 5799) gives 3.09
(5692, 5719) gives 2.95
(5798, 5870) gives 3.08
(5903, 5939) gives 3.04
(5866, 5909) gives 2.78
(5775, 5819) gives 3.05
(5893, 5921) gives 2.85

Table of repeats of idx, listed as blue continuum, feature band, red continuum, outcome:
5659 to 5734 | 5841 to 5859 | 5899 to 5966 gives -0.028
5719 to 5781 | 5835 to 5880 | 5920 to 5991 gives 0.009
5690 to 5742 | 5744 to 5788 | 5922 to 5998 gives -0.012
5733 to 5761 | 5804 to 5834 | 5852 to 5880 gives -0.028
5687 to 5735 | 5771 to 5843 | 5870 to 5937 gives -0.047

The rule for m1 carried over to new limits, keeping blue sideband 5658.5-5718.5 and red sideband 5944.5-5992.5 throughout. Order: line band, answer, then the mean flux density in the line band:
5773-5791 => -0.4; 3.04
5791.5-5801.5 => -0.3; 3.08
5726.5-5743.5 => -0.8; 3.12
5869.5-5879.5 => -0.2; 3.05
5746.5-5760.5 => -0.4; 3.07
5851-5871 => -0.2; 3.03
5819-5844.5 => -1.0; 3.11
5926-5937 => -0.1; 3.05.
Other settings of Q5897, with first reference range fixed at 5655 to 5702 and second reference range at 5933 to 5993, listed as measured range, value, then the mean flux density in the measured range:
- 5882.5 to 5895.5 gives 0.225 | 2.45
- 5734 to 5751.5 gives -0.039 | 3.1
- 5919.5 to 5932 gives -0.023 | 3.08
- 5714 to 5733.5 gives -0.050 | 3.13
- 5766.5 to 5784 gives -0.031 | 3.08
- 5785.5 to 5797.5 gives -0.022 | 3.06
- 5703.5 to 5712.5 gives 0.083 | 2.77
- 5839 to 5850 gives -0.036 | 3.11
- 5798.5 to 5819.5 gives -0.023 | 3.06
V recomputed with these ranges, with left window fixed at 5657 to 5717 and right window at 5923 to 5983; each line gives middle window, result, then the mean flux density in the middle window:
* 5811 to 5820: -0.03 mag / 3.07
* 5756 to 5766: -0.05 mag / 3.11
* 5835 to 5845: -0.02 mag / 3.04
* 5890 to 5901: 0.26 mag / 2.38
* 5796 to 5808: -0.02 mag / 3.05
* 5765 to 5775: -0.05 mag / 3.12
